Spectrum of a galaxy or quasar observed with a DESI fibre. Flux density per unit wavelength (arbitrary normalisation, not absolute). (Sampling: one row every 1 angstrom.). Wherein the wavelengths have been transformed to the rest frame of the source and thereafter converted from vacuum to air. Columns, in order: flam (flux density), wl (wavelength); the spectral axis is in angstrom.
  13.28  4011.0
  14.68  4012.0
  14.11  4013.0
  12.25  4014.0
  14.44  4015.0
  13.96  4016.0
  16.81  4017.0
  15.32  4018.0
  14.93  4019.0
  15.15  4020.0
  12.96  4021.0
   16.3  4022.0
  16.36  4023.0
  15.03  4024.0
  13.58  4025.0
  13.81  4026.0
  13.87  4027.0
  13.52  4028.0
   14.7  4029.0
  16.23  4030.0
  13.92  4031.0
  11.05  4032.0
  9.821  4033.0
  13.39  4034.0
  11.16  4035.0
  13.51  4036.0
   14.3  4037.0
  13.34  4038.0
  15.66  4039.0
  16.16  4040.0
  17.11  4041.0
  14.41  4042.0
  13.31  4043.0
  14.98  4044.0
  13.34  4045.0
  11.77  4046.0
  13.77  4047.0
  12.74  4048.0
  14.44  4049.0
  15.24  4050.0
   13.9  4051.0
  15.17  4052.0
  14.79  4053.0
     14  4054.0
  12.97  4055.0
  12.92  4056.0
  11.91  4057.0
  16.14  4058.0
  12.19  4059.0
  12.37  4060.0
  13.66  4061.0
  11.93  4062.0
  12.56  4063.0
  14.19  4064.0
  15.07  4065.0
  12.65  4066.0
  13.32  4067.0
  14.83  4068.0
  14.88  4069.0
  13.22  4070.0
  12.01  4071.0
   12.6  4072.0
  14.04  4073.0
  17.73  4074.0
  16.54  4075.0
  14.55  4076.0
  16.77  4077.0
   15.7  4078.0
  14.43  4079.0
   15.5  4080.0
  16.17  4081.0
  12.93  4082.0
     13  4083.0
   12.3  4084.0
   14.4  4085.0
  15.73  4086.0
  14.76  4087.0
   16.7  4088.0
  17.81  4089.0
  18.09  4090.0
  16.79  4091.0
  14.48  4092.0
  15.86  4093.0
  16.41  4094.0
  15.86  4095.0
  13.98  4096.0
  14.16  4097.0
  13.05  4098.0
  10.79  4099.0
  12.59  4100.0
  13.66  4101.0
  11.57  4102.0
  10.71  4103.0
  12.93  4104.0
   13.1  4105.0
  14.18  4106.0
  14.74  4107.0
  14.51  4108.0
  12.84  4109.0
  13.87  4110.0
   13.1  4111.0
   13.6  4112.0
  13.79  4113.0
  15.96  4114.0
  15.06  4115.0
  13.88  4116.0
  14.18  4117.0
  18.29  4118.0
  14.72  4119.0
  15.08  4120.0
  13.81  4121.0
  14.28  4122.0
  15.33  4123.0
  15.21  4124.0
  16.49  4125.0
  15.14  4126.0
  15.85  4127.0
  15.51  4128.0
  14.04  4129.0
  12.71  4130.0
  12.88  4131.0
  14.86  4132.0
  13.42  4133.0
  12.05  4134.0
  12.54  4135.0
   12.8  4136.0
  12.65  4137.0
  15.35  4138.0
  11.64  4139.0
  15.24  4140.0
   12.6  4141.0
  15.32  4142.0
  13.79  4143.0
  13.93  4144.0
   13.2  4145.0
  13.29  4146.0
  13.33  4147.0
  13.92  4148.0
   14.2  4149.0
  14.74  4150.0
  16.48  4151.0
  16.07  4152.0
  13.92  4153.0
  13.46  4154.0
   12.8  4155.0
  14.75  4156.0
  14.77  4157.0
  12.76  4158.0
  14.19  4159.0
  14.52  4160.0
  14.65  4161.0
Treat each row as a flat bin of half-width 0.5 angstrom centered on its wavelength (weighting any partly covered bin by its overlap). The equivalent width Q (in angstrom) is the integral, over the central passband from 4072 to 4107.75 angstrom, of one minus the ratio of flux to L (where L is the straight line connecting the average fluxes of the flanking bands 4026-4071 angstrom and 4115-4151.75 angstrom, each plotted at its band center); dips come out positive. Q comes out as -1.6 angstrom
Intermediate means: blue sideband 13.7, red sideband 14.3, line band 14.6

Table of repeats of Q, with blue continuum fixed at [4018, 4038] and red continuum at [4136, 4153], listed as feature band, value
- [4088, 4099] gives -1.2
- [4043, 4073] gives 0.8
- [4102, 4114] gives 0.5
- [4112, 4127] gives -1.1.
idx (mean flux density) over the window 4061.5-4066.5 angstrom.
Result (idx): 13.3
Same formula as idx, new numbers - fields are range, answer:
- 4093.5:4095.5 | 16.1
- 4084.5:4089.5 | 15.9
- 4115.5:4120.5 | 15.2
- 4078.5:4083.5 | 14.4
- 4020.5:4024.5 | 15.2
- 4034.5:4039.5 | 13.6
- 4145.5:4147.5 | 13.3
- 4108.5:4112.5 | 13.4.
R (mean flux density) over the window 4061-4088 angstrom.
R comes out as 14.3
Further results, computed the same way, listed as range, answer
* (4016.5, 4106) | 14.2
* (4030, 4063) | 13.6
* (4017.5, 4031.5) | 14.7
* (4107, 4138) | 14.3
